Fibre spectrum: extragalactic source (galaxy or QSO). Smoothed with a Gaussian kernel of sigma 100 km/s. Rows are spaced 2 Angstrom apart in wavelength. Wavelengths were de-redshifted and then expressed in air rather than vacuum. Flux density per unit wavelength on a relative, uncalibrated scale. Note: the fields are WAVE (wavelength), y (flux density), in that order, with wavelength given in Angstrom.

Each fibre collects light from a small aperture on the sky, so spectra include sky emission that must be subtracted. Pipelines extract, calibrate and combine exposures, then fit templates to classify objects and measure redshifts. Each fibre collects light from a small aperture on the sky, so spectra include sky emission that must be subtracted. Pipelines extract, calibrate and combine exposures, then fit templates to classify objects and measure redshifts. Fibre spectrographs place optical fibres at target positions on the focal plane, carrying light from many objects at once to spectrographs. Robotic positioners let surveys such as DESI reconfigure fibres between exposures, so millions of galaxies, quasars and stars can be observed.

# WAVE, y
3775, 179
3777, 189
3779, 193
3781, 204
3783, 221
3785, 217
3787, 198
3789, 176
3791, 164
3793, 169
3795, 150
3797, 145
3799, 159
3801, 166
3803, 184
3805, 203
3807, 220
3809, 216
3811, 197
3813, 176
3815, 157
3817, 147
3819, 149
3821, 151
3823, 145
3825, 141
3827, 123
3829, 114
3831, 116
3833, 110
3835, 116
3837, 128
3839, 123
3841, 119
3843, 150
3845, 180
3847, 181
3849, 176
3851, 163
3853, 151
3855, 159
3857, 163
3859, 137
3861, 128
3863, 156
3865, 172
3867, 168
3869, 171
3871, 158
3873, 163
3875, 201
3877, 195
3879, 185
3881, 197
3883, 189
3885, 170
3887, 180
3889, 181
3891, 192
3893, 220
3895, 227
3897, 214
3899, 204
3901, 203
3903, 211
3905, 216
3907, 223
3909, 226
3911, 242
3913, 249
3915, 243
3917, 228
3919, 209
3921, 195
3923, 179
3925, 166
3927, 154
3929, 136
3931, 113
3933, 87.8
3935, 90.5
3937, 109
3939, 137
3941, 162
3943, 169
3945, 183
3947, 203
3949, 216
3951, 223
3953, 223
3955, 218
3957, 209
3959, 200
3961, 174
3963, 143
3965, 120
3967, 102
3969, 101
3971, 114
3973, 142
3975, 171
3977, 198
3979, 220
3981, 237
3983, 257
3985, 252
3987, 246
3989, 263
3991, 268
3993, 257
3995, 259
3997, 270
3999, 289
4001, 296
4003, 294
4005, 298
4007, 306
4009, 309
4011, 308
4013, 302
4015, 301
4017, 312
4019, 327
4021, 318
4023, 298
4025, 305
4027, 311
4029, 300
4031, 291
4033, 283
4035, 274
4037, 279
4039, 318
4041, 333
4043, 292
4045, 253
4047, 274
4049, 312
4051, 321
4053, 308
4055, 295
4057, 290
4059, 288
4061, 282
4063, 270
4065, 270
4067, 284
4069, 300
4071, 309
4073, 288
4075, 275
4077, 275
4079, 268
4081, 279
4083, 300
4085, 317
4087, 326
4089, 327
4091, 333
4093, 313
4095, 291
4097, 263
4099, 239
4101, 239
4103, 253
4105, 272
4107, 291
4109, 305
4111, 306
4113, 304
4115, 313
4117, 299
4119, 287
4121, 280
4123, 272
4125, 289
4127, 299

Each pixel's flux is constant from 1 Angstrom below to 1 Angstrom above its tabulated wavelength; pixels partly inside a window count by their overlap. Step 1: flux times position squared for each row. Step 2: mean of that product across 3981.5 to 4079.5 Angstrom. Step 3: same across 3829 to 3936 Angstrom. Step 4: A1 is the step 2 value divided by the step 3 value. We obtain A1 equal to 1.80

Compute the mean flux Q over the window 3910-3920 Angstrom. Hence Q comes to 234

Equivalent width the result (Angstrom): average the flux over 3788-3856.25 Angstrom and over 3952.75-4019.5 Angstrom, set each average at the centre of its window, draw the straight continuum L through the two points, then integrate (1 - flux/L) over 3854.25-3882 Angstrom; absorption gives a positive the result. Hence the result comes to 1.6 Angstrom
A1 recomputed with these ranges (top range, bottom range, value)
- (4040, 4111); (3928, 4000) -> 1.63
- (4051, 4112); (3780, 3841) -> 2.05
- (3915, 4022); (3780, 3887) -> 1.39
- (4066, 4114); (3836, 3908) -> 1.83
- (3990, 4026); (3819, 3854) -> 2.29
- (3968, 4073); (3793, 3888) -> 1.87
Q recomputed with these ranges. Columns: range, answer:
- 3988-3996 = 262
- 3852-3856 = 155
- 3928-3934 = 112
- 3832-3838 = 118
